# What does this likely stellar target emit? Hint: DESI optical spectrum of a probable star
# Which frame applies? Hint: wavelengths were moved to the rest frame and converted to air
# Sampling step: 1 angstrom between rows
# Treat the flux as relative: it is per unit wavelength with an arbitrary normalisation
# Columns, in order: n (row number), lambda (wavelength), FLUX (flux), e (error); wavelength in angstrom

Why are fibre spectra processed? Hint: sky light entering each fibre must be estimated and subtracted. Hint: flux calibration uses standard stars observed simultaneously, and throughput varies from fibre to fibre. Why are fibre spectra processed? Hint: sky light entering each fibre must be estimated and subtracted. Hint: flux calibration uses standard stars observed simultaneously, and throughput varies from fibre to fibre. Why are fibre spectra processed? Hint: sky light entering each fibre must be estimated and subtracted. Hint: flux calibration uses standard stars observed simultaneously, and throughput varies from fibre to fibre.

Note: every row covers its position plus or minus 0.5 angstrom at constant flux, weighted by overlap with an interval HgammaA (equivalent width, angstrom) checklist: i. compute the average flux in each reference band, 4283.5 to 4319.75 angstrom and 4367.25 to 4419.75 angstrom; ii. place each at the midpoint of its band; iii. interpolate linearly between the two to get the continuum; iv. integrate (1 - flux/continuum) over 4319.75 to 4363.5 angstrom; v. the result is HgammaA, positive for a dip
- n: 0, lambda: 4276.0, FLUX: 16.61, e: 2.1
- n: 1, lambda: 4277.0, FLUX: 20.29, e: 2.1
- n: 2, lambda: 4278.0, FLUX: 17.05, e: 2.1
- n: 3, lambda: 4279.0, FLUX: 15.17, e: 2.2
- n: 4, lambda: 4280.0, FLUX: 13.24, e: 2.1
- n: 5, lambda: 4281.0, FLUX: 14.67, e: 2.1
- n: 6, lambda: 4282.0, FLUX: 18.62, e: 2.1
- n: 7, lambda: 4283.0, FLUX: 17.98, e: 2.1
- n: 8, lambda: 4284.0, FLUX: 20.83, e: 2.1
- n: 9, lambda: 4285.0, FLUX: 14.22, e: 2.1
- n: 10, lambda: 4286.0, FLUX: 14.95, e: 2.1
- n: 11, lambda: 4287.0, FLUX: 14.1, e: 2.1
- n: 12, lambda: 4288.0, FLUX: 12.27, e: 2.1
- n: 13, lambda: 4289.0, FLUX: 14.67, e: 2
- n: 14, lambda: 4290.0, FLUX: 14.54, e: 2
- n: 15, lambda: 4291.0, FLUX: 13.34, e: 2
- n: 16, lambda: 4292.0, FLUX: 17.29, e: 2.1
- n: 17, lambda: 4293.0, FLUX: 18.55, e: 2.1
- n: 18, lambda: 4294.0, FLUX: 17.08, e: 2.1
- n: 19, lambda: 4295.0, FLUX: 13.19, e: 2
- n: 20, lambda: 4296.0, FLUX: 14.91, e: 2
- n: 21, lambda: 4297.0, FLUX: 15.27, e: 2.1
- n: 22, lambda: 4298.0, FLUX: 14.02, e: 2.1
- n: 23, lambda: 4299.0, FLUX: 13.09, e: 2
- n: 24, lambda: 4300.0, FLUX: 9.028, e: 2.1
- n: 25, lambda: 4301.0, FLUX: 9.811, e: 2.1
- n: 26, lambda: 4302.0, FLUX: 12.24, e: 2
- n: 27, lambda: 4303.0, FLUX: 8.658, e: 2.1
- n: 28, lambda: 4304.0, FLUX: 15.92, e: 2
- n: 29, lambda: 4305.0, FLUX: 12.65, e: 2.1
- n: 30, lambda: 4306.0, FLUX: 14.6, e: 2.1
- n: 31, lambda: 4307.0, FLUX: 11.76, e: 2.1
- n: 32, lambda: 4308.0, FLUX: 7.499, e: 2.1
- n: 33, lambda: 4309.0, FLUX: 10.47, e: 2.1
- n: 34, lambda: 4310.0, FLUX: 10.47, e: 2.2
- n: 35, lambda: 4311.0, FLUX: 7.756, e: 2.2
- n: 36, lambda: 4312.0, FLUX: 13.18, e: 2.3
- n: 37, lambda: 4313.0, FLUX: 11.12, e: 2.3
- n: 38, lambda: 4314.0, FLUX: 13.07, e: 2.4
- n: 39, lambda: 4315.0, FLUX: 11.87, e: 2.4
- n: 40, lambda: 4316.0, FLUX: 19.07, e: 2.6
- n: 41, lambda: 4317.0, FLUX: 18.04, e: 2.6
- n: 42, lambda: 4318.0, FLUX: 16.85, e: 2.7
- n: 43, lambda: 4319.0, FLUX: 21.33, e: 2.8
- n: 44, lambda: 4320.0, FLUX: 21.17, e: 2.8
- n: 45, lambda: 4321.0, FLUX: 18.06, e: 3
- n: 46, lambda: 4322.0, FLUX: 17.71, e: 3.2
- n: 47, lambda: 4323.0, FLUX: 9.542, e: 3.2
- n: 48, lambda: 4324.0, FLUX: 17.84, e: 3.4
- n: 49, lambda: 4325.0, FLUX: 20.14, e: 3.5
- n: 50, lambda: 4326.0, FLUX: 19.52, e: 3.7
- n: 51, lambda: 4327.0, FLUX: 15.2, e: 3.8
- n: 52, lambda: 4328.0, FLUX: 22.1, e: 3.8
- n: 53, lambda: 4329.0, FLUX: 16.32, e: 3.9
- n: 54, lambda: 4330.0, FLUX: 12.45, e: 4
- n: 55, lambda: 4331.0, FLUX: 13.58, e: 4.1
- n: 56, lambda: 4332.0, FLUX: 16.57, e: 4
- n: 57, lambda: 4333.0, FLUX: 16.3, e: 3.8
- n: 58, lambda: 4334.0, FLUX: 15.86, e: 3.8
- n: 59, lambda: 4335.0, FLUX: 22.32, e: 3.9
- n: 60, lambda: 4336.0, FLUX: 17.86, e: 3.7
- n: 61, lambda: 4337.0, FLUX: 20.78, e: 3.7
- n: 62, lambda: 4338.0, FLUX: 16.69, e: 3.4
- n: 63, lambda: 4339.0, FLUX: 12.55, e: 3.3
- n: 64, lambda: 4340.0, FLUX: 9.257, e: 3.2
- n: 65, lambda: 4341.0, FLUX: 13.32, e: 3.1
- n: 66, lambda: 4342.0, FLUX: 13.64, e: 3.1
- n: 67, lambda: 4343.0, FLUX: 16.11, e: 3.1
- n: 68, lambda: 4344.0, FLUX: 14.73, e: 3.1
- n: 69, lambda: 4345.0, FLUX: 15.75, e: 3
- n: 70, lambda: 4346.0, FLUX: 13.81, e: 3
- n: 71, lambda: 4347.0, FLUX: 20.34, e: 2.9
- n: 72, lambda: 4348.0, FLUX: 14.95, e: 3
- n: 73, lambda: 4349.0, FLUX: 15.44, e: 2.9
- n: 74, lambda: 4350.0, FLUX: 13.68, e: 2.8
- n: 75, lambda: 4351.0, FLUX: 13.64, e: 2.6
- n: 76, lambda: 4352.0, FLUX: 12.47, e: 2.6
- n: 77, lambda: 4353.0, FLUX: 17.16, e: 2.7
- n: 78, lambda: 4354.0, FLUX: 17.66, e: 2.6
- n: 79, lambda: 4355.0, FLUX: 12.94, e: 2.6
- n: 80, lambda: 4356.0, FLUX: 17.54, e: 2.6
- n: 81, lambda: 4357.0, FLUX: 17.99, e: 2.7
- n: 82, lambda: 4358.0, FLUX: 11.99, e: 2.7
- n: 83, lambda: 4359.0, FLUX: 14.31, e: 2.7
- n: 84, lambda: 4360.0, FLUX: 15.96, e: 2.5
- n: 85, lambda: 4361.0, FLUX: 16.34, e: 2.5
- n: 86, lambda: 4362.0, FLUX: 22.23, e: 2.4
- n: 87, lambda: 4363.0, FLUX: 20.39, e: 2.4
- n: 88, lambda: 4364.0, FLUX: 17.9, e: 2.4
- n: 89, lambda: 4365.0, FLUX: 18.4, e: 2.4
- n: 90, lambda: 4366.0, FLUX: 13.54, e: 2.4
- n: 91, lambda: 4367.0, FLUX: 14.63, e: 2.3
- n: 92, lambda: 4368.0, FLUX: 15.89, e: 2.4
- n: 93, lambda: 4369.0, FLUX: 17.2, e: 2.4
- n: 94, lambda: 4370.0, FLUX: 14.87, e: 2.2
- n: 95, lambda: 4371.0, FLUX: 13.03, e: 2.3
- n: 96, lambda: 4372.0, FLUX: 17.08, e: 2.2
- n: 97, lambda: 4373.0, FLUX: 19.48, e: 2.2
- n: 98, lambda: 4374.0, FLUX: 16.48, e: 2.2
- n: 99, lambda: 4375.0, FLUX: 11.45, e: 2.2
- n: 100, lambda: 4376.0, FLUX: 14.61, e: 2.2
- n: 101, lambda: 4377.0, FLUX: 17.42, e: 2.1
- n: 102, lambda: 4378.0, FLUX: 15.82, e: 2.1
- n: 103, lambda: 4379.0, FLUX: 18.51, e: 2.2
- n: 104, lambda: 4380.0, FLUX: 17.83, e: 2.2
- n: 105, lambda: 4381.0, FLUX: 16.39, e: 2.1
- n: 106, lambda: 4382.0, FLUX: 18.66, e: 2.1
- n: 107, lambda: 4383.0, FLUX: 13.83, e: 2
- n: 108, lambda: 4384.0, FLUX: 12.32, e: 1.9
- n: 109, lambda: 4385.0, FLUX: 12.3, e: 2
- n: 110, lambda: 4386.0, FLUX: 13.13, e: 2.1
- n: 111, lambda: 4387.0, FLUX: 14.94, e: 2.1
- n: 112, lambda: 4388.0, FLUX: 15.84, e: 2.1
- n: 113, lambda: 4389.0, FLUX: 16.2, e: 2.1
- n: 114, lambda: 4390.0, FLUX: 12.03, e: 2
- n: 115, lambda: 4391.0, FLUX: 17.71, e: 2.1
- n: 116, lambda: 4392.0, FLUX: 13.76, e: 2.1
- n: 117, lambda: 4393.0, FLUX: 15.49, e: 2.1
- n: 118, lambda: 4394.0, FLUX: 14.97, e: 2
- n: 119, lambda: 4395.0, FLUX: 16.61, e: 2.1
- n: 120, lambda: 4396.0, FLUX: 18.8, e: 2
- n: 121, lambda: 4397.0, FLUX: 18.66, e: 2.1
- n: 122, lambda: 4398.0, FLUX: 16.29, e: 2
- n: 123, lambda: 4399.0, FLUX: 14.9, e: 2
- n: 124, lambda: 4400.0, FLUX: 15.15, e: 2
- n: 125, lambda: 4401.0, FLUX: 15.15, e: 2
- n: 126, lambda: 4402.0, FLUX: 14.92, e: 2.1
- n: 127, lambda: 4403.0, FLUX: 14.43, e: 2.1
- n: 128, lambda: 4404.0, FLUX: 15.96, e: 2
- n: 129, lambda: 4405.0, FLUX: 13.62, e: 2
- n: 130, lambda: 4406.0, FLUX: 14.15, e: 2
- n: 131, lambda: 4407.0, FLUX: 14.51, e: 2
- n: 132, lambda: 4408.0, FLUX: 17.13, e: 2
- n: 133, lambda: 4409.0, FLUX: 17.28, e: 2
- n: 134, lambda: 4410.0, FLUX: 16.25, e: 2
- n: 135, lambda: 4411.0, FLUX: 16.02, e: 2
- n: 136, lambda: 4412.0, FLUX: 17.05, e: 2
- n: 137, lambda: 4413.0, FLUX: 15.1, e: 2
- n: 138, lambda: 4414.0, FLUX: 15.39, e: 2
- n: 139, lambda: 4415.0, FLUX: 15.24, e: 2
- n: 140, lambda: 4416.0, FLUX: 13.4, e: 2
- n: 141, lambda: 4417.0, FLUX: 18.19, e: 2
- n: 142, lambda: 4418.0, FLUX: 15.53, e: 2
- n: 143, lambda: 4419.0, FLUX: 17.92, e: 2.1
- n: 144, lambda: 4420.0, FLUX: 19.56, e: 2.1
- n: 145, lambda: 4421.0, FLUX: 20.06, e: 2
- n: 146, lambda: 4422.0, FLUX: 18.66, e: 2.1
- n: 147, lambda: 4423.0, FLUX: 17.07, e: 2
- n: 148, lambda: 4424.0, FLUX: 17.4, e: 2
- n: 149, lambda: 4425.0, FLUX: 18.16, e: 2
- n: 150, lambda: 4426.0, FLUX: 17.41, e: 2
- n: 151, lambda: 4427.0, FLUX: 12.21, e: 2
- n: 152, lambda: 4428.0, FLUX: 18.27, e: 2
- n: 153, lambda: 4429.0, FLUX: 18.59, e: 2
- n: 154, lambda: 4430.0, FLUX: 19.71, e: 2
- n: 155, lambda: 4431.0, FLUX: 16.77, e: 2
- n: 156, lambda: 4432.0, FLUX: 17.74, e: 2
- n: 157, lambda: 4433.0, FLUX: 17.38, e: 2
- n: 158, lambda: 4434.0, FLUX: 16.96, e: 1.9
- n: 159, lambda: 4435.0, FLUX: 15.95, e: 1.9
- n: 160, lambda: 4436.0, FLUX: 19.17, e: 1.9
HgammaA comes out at -4.6 angstrom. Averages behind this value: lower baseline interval 13.9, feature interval 16.2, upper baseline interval 15.7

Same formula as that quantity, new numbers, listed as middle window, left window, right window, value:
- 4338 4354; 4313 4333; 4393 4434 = 2.0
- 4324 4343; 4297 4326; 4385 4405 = -2.8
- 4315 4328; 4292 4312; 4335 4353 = -3.7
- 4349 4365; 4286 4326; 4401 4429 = -1.0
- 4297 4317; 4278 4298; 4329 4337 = 4.8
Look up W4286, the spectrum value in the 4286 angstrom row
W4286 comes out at 14.95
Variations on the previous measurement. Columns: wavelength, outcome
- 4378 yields 15.82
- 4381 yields 16.39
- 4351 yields 13.64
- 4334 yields 15.86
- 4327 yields 15.2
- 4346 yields 13.81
